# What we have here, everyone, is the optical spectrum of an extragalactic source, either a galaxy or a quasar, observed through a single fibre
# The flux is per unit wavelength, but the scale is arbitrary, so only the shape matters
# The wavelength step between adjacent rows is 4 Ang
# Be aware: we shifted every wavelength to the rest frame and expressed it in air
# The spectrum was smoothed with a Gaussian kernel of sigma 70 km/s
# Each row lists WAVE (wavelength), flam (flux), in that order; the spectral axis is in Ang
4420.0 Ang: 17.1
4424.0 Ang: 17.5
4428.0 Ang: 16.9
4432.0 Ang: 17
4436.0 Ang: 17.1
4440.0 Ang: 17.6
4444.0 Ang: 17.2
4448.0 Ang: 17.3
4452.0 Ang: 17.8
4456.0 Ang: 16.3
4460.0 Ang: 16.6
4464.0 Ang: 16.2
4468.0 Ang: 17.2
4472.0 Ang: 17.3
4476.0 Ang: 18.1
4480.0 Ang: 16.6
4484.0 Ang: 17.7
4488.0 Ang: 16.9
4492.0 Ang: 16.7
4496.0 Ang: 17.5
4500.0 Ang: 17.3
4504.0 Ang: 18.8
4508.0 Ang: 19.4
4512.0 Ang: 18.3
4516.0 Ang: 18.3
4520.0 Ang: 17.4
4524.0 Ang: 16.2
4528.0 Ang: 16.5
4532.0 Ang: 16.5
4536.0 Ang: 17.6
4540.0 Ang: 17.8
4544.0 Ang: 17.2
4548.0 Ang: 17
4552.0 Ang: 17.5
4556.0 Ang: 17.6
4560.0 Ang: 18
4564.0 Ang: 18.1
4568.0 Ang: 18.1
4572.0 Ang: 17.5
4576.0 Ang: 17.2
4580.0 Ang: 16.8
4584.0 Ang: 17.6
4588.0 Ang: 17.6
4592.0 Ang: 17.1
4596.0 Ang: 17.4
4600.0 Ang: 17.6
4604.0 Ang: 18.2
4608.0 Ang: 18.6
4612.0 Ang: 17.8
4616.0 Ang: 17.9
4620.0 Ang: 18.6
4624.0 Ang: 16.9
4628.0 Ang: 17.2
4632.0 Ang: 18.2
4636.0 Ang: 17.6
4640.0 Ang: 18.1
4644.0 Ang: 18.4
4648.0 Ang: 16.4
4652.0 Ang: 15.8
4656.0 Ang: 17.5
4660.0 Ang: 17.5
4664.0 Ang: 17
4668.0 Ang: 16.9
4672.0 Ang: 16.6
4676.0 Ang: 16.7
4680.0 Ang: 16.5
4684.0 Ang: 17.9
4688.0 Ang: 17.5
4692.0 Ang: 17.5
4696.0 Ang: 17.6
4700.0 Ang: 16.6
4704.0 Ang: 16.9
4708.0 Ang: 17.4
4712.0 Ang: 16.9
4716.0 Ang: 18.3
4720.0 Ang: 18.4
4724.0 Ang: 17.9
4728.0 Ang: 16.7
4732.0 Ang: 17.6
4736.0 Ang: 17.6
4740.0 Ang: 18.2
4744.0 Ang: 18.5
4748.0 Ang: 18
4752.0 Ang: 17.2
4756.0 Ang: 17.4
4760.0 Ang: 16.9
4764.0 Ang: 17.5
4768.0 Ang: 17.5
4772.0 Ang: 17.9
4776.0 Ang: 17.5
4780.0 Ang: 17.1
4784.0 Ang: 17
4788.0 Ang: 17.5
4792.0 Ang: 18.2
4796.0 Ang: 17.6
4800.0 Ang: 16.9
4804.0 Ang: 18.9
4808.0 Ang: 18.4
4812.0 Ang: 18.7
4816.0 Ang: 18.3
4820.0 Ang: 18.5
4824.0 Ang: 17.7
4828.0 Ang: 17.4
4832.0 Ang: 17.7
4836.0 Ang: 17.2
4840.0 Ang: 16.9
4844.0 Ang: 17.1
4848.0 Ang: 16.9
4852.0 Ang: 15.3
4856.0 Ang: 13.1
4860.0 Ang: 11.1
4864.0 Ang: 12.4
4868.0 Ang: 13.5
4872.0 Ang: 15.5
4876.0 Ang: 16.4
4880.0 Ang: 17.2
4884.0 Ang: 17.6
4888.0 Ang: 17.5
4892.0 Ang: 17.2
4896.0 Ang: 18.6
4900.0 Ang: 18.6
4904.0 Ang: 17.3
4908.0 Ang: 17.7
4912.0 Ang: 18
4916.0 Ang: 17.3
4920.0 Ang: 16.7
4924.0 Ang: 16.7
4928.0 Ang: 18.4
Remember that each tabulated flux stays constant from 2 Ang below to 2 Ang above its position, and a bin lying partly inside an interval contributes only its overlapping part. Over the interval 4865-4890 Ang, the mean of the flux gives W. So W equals 16.1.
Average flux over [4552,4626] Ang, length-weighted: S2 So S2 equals 17.7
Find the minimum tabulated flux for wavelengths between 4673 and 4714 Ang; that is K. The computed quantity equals 16.5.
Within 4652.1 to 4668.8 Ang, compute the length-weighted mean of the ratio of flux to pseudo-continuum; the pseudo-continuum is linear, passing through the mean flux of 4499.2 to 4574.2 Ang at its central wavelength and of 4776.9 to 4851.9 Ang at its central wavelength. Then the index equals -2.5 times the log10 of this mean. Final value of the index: 0.03 mag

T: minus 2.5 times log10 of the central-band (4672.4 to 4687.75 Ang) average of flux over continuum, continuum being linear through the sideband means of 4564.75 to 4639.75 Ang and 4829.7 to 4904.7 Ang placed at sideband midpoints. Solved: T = 0.01 mag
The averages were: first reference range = 17.7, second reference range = 16.1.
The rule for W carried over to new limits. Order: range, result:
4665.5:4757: 17.4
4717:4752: 17.8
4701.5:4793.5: 17.6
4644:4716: 17.1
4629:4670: 17.3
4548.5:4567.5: 17.8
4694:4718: 17.3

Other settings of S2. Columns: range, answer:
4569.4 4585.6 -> 17.3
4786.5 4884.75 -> 16.6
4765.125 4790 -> 17.4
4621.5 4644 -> 17.7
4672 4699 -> 17.2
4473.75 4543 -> 17.5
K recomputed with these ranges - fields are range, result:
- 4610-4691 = 15.8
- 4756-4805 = 16.9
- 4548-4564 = 17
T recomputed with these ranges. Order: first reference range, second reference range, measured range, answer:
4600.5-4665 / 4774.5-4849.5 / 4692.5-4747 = 0.00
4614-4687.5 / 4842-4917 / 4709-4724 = -0.05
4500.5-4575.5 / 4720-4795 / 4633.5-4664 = 0.02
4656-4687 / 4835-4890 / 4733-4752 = -0.09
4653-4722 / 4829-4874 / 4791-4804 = -0.12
